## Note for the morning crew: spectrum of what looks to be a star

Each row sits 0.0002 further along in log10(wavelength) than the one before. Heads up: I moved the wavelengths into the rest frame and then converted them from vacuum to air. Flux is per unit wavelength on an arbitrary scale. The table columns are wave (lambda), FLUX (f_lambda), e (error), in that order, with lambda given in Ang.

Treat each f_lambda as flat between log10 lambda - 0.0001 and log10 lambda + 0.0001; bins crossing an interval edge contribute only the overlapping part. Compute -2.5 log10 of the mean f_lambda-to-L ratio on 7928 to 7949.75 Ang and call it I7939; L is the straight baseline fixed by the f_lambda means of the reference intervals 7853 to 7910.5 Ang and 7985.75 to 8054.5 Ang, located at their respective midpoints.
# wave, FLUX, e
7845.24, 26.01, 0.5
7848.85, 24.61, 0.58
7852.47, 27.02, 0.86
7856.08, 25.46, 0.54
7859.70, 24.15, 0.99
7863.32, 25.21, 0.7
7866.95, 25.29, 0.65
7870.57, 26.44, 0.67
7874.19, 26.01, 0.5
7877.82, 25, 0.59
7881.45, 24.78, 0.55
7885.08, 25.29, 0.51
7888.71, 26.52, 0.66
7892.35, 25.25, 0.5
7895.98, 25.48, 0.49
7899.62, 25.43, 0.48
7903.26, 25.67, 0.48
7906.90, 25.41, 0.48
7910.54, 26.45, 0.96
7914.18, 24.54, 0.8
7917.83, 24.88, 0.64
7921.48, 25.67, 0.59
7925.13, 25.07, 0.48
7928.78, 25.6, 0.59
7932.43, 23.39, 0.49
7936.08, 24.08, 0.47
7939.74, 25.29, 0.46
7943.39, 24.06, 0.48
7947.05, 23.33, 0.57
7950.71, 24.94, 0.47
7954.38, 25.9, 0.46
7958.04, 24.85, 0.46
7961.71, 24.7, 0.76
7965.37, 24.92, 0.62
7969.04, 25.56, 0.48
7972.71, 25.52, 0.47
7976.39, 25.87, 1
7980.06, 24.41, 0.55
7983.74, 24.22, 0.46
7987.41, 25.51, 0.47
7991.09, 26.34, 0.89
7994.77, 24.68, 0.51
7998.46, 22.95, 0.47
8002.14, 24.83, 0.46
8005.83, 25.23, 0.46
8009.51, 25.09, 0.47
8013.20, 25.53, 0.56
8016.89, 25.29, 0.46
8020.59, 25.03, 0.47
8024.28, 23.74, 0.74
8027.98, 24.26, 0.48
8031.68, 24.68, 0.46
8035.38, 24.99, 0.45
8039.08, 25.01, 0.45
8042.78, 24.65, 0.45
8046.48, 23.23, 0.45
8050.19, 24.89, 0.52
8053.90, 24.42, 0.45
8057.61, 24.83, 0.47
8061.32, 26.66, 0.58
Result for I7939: 0.04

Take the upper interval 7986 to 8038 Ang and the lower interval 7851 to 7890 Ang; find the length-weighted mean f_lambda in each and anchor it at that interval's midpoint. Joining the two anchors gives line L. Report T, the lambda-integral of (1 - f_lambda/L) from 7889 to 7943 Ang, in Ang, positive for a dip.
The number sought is 0.3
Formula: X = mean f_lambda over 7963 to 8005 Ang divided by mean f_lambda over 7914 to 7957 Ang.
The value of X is 1.0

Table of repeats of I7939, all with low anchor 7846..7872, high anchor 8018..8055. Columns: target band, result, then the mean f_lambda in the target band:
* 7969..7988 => -0.01 mag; 25.1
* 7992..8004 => 0.02 mag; 24.3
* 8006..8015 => -0.03 mag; 25.3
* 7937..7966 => 0.01 mag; 24.7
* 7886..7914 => -0.02 mag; 25.7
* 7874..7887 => 0.01 mag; 25.2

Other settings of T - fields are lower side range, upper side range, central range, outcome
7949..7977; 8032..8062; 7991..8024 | 0.2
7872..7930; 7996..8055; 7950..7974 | -0.2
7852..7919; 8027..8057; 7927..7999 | 0.5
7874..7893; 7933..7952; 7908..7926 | -0.4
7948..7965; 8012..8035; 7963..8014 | -0.3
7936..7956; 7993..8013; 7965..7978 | -0.5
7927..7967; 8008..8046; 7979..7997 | -0.2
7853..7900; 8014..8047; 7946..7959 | 0.1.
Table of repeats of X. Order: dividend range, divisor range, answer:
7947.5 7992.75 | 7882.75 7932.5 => 0.99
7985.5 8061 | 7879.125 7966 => 0.99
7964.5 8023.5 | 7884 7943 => 0.99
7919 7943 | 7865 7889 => 0.97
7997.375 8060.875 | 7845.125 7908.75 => 0.97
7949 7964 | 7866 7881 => 0.98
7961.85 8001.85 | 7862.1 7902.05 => 0.98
